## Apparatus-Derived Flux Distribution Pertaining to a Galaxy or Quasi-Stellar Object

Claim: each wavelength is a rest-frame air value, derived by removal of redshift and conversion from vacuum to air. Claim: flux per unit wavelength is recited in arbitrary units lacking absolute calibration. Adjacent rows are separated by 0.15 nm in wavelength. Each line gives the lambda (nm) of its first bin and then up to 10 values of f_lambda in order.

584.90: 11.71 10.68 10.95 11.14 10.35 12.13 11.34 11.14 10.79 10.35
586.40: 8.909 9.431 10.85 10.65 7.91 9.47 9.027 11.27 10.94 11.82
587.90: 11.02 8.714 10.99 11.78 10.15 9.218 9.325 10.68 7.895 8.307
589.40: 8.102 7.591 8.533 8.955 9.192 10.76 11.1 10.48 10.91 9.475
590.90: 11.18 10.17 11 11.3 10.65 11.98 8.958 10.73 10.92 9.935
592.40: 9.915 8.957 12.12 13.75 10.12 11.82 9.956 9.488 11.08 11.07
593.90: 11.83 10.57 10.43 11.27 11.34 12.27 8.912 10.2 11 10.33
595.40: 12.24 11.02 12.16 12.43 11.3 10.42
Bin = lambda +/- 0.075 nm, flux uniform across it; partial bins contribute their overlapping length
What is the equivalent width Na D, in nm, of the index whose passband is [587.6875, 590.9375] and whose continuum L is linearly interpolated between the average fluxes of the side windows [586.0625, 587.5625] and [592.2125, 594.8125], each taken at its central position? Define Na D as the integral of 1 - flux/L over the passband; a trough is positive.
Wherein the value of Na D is 0.140 nm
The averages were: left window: 9.87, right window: 10.9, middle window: 9.8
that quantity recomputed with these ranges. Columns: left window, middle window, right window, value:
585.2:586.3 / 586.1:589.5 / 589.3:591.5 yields 0.22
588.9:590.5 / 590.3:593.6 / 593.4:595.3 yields -0.24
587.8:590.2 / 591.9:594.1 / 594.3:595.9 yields -0.05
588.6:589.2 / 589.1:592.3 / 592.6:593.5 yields 0.05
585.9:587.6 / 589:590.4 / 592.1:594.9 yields 0.19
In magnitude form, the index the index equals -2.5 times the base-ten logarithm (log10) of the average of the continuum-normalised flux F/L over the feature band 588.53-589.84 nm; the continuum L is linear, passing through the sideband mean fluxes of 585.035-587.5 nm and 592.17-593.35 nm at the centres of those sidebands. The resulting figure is 0.20 mag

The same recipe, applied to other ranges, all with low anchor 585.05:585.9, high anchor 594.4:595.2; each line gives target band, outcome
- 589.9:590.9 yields 0.06 mag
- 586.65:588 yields 0.08 mag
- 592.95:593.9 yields 0.01 mag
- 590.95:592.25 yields 0.02 mag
